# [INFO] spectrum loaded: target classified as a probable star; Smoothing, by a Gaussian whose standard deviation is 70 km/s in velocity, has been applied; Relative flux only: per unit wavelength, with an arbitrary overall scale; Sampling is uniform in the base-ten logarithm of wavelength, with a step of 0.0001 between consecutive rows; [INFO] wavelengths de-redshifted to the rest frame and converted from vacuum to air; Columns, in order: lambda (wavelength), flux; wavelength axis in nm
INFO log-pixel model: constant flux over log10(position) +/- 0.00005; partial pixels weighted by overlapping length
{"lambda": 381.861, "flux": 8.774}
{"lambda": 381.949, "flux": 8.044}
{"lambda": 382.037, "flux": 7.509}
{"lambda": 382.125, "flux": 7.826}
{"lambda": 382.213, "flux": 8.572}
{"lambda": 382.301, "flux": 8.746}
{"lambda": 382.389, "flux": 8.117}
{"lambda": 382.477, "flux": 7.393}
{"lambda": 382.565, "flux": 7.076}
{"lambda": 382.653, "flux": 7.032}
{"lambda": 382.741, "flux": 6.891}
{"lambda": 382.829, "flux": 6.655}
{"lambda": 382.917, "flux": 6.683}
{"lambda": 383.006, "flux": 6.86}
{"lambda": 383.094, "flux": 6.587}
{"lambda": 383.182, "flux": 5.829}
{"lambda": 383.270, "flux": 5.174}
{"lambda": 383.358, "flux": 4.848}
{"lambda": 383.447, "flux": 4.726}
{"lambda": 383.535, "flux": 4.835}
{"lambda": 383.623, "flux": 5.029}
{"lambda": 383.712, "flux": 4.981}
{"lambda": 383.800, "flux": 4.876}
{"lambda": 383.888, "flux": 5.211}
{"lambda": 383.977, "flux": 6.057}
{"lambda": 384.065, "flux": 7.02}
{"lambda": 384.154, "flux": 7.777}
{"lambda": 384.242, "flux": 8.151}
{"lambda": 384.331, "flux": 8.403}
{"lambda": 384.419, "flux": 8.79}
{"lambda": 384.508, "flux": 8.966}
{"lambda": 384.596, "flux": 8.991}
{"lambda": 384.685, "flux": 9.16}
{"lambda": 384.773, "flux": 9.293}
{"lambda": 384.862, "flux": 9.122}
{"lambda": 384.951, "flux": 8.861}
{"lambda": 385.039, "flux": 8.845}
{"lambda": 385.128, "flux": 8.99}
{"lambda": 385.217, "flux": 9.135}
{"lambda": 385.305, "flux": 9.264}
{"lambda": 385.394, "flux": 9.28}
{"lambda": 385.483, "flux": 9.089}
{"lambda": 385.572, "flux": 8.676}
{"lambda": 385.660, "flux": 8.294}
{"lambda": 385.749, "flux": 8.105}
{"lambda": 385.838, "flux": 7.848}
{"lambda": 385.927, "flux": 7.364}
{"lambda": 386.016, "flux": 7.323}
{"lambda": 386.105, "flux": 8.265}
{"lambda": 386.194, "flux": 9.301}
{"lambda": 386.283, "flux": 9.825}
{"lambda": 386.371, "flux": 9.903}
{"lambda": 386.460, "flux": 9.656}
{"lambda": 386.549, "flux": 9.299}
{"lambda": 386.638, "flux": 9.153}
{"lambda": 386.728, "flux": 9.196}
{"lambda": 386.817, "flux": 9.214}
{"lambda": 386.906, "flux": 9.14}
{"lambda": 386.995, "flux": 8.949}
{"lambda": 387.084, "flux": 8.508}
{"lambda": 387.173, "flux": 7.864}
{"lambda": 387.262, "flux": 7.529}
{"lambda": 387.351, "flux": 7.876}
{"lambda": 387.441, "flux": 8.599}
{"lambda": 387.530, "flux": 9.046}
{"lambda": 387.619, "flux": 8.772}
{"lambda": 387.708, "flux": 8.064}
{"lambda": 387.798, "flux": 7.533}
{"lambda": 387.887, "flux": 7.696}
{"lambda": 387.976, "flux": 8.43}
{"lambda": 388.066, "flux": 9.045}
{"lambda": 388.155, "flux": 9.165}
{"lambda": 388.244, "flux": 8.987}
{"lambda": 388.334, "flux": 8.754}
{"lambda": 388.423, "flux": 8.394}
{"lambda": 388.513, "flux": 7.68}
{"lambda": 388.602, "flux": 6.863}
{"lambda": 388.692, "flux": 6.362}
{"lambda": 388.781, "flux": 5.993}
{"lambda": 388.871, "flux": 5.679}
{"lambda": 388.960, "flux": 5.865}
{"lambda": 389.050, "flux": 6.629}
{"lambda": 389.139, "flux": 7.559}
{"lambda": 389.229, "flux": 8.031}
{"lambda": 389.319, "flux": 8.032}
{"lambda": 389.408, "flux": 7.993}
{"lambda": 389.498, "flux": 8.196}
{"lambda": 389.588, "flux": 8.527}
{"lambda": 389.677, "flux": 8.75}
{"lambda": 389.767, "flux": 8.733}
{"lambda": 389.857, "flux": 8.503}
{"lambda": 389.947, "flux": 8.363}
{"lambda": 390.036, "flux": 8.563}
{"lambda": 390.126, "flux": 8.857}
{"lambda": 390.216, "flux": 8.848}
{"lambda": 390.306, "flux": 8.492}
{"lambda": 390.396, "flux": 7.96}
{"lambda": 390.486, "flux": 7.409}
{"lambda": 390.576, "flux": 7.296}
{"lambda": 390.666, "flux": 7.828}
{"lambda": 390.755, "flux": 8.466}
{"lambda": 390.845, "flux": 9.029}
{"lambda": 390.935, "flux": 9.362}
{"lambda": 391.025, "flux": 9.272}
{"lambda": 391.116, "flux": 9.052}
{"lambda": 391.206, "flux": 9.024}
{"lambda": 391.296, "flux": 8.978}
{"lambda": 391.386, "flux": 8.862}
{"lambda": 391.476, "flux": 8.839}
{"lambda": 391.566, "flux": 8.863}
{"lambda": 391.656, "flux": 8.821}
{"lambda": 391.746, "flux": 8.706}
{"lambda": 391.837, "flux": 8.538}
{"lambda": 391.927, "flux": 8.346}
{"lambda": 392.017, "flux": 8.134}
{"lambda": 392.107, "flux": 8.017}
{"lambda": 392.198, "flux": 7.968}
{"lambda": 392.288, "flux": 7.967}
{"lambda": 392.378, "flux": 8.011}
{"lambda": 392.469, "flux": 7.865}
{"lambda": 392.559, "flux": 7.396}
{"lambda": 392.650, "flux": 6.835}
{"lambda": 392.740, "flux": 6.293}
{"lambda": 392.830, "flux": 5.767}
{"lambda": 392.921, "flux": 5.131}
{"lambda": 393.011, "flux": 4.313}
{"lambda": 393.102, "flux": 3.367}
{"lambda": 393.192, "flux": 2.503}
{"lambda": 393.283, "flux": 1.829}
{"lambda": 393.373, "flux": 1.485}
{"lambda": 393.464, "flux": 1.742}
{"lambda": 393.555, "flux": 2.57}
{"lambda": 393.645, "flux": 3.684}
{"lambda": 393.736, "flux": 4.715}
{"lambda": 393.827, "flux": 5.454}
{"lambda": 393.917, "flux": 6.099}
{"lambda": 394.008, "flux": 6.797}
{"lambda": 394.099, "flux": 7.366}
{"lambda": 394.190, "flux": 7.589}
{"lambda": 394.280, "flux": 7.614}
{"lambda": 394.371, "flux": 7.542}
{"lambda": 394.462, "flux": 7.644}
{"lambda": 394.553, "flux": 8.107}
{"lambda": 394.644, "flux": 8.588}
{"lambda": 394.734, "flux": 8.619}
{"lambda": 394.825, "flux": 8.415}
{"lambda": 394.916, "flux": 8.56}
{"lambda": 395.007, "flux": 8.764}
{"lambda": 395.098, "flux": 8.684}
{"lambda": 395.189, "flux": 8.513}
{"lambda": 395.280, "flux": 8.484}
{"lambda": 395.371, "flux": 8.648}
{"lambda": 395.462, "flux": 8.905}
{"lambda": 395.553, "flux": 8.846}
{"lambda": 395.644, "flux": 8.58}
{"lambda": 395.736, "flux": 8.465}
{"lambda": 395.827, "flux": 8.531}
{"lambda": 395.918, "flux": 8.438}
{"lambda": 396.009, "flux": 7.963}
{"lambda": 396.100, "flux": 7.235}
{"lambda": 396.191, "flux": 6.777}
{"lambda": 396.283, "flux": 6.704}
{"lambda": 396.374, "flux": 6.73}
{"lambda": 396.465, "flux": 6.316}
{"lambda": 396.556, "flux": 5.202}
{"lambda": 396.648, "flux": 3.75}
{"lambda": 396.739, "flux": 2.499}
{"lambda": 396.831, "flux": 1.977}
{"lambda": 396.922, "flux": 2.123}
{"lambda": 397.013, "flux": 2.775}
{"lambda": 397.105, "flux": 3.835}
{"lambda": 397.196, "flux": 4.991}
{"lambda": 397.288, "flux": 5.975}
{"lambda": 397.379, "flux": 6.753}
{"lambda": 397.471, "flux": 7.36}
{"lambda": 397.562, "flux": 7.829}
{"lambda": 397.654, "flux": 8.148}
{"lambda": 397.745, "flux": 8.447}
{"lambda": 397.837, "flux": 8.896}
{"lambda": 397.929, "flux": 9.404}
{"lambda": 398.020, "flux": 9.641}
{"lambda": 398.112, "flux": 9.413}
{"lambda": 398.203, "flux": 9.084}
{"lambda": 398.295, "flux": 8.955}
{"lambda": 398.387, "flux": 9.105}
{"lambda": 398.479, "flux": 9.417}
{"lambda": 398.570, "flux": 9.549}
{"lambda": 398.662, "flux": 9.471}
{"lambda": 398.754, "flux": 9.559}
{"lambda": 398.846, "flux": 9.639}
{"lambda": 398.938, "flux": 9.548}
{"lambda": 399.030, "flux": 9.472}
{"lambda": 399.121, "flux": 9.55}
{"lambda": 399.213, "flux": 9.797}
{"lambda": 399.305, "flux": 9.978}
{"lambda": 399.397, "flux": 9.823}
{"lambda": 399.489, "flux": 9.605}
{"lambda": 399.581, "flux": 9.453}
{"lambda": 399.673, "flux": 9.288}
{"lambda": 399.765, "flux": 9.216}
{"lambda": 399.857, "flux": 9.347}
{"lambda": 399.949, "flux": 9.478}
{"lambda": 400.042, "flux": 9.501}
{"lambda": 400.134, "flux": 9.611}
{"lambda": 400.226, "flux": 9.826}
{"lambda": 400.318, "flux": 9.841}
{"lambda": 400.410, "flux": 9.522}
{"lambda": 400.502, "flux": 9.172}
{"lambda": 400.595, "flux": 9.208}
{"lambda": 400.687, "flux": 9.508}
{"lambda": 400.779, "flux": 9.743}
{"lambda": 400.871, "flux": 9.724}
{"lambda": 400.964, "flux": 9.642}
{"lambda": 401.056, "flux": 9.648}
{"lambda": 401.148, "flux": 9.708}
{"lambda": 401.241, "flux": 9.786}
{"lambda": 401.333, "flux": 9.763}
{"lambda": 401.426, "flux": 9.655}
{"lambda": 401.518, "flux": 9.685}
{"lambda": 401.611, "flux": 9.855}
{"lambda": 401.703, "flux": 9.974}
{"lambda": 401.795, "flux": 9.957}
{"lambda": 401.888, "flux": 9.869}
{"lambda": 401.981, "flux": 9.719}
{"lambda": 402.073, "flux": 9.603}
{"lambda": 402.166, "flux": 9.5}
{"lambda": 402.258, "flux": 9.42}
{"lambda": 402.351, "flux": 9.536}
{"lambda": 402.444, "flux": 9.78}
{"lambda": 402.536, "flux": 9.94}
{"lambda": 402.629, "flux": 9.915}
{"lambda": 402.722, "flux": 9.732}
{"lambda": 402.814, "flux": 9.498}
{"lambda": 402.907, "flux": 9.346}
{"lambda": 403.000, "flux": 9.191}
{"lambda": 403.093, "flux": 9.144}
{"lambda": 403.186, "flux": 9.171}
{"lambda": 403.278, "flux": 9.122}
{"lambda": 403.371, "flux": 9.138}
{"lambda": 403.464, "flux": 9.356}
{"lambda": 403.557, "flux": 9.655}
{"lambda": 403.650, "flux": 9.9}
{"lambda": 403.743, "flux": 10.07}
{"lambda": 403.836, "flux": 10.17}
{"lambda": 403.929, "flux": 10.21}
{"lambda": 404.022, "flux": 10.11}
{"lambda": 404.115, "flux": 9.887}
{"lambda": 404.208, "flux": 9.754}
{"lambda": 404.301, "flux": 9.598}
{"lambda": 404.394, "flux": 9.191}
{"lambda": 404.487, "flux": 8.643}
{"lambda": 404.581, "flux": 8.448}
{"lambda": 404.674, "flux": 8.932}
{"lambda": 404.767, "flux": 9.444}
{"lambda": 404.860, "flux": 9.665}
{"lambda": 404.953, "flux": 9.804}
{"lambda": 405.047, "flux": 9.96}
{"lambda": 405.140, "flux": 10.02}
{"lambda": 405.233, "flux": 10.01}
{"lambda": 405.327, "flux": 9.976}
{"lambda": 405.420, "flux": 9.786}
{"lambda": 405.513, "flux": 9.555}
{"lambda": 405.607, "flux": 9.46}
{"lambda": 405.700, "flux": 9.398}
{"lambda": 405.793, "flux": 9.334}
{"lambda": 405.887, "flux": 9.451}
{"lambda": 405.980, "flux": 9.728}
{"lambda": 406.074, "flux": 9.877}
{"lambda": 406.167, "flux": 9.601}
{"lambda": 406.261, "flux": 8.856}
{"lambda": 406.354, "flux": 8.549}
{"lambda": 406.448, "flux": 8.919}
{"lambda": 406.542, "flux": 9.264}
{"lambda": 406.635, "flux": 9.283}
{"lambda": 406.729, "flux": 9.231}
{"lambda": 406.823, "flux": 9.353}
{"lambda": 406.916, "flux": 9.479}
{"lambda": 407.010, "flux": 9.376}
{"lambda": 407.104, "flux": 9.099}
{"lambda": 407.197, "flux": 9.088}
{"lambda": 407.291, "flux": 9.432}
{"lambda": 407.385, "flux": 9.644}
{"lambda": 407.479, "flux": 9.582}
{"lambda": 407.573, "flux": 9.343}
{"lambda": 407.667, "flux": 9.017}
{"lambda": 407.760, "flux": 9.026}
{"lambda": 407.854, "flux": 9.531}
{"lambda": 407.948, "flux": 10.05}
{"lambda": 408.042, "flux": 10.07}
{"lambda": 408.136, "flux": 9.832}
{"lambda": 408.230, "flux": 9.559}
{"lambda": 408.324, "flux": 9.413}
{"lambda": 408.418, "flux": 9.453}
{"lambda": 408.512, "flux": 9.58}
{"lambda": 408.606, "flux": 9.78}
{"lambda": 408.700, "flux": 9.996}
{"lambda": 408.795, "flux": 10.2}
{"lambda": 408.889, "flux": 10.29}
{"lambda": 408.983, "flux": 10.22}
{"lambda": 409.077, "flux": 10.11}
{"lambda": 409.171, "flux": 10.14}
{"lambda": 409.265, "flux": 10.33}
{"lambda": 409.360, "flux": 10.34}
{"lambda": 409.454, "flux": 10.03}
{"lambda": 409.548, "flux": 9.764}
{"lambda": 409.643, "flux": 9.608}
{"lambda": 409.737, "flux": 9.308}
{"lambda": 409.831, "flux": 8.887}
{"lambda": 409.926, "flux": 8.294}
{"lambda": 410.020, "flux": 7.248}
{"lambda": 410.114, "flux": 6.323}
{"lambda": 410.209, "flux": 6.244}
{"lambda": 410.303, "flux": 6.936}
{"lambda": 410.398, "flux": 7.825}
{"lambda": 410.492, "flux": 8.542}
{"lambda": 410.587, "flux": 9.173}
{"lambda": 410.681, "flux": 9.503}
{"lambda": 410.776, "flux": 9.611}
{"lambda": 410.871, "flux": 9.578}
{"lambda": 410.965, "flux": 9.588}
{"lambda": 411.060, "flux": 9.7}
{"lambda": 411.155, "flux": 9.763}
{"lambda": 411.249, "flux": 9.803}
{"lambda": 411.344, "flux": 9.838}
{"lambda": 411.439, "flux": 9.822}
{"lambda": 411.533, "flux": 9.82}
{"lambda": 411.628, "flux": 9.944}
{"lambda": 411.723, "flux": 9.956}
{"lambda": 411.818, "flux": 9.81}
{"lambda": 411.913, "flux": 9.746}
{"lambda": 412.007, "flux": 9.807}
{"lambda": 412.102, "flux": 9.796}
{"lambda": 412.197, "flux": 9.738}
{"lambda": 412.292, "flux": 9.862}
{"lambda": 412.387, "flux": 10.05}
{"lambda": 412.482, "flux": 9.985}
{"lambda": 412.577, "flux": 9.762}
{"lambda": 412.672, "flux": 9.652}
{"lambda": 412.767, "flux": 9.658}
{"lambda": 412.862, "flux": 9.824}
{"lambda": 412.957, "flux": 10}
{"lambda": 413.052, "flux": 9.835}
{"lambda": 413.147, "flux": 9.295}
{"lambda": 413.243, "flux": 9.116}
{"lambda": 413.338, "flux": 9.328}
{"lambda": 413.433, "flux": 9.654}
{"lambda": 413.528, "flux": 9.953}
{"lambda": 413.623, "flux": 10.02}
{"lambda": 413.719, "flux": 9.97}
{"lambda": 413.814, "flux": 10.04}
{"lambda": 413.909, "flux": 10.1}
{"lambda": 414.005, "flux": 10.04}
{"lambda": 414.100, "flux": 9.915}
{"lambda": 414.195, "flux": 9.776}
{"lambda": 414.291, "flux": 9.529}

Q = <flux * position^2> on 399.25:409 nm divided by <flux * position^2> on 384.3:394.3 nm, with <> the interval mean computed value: 1.33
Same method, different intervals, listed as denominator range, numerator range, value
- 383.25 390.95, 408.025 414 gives 1.33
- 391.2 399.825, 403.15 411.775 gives 1.36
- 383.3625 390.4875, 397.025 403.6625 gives 1.22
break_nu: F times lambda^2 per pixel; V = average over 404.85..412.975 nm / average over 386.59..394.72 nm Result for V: 1.38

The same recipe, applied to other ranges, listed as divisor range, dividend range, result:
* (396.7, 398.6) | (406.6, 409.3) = 1.46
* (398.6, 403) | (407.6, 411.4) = 1.01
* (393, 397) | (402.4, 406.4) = 1.59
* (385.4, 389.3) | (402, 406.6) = 1.26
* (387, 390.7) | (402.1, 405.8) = 1.29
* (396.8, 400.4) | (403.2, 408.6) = 1.17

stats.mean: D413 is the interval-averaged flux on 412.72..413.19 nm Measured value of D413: 9.73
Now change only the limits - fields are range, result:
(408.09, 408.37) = 9.6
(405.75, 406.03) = 9.49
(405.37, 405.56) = 9.7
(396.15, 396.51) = 6.63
